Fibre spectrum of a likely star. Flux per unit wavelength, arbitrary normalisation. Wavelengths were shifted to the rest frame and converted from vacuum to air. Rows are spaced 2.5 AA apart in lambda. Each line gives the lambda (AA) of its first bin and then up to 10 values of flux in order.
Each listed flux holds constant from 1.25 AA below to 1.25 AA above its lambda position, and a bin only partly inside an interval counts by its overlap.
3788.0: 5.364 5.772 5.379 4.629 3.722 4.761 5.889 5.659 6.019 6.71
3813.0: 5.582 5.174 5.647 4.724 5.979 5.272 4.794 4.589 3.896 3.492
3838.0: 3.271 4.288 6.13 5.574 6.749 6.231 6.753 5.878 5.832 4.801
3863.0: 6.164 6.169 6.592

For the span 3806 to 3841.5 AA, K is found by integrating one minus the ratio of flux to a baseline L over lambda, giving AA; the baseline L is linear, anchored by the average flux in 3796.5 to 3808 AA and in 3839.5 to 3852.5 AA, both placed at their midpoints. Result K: 3.1 AA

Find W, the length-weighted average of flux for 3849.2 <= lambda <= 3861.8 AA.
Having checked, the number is 5.9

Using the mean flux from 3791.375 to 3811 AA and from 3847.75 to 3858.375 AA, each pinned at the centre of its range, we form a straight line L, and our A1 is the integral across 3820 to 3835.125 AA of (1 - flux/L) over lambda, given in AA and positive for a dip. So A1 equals 2.6 AA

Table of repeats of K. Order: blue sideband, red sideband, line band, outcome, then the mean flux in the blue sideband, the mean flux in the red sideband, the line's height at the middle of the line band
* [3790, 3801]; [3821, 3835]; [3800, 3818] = -3.4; 4.8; 4.82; 4.81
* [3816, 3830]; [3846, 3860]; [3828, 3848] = 3.8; 5.24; 6.17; 5.71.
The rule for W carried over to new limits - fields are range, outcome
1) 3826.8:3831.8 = 4.68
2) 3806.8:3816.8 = 5.87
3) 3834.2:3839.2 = 3.39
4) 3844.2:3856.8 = 6.23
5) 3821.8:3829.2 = 5.35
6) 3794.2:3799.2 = 4.19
